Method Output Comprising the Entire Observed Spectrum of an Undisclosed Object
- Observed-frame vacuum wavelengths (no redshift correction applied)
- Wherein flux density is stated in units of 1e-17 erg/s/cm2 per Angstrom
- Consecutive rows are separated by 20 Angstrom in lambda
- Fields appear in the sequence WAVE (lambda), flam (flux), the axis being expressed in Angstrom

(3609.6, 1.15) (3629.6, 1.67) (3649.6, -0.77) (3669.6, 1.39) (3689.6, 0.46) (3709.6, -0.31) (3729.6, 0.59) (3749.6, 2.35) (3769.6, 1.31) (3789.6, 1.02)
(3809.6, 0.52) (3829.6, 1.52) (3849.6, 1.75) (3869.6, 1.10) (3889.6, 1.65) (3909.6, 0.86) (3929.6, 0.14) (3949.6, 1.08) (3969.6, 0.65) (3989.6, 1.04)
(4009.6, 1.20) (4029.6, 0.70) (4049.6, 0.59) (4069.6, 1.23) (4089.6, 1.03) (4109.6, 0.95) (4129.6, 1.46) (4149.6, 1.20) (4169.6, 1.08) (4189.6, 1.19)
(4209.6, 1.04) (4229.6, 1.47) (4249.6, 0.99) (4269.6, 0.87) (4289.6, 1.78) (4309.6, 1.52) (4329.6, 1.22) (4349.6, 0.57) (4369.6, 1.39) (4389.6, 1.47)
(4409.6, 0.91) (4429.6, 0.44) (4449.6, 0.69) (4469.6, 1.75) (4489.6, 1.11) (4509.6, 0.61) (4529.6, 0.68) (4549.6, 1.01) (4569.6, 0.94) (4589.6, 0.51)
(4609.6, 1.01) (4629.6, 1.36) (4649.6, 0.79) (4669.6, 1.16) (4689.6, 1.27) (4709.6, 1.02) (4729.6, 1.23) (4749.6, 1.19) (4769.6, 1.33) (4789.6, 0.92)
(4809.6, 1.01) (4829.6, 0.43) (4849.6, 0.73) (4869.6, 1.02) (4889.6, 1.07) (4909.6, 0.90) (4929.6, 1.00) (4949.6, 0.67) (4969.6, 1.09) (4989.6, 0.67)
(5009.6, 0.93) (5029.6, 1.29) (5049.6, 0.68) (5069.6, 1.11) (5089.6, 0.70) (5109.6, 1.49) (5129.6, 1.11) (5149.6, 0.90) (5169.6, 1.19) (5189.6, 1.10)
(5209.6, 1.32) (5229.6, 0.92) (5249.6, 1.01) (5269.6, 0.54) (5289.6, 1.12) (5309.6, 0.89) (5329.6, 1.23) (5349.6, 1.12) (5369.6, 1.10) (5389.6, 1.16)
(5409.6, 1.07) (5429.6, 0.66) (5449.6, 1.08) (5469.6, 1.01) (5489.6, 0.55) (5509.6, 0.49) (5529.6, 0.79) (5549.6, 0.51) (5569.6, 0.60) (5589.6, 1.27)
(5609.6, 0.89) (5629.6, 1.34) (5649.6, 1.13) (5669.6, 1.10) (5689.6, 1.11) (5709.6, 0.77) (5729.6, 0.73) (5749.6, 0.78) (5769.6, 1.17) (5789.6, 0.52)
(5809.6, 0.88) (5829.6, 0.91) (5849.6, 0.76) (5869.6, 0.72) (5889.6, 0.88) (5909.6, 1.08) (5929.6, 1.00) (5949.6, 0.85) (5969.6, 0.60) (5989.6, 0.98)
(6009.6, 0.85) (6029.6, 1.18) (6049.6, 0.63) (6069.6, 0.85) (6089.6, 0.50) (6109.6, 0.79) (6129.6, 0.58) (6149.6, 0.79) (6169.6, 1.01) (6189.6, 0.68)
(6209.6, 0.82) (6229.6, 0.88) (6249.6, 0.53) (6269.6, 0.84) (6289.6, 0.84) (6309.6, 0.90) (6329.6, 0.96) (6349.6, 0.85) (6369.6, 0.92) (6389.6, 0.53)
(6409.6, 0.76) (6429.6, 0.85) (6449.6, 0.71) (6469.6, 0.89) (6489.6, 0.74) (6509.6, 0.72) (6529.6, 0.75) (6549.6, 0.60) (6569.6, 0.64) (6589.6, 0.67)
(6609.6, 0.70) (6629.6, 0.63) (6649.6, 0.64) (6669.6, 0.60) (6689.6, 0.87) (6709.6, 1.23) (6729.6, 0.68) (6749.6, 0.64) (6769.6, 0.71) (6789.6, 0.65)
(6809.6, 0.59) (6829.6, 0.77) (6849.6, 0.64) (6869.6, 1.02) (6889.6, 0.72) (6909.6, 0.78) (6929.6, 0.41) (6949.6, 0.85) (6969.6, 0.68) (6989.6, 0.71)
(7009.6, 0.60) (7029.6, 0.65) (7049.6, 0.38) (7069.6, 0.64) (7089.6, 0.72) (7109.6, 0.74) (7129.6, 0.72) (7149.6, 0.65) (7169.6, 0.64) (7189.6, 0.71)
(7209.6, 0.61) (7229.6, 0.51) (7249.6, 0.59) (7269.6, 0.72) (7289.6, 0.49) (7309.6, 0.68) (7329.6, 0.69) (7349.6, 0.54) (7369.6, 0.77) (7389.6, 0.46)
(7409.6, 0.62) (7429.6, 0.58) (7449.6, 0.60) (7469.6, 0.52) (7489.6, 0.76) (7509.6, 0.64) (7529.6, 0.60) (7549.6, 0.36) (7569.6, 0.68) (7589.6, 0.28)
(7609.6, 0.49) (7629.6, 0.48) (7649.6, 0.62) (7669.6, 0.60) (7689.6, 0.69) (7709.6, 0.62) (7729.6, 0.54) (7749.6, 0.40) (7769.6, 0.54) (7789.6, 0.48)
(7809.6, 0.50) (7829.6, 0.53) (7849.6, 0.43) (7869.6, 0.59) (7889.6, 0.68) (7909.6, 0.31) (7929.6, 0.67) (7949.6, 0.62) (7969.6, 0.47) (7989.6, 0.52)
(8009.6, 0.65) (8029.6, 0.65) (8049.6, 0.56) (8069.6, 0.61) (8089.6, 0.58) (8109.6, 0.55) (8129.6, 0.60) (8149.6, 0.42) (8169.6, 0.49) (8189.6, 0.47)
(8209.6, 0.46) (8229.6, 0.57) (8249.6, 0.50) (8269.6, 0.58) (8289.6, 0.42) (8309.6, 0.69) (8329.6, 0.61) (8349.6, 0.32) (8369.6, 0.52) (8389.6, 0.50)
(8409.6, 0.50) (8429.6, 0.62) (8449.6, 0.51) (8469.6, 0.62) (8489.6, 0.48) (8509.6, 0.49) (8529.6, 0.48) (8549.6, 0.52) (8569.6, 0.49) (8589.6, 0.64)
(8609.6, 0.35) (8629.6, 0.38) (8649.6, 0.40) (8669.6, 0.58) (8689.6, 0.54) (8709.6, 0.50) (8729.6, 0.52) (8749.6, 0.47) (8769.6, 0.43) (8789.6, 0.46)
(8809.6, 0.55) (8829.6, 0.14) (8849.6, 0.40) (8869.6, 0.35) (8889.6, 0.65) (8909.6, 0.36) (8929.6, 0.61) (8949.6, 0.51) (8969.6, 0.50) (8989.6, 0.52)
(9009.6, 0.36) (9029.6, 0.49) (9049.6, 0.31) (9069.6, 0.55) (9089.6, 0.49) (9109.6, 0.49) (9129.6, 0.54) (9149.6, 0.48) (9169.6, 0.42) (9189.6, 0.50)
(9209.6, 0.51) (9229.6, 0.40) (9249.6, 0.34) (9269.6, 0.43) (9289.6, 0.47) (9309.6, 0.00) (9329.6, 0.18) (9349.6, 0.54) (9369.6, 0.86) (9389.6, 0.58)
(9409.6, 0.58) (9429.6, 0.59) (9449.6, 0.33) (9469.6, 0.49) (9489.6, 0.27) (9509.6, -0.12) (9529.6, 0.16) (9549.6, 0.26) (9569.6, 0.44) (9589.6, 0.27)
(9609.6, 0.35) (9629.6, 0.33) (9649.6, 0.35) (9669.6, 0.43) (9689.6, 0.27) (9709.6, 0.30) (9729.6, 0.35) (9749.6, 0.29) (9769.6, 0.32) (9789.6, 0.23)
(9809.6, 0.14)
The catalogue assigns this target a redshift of 0.021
